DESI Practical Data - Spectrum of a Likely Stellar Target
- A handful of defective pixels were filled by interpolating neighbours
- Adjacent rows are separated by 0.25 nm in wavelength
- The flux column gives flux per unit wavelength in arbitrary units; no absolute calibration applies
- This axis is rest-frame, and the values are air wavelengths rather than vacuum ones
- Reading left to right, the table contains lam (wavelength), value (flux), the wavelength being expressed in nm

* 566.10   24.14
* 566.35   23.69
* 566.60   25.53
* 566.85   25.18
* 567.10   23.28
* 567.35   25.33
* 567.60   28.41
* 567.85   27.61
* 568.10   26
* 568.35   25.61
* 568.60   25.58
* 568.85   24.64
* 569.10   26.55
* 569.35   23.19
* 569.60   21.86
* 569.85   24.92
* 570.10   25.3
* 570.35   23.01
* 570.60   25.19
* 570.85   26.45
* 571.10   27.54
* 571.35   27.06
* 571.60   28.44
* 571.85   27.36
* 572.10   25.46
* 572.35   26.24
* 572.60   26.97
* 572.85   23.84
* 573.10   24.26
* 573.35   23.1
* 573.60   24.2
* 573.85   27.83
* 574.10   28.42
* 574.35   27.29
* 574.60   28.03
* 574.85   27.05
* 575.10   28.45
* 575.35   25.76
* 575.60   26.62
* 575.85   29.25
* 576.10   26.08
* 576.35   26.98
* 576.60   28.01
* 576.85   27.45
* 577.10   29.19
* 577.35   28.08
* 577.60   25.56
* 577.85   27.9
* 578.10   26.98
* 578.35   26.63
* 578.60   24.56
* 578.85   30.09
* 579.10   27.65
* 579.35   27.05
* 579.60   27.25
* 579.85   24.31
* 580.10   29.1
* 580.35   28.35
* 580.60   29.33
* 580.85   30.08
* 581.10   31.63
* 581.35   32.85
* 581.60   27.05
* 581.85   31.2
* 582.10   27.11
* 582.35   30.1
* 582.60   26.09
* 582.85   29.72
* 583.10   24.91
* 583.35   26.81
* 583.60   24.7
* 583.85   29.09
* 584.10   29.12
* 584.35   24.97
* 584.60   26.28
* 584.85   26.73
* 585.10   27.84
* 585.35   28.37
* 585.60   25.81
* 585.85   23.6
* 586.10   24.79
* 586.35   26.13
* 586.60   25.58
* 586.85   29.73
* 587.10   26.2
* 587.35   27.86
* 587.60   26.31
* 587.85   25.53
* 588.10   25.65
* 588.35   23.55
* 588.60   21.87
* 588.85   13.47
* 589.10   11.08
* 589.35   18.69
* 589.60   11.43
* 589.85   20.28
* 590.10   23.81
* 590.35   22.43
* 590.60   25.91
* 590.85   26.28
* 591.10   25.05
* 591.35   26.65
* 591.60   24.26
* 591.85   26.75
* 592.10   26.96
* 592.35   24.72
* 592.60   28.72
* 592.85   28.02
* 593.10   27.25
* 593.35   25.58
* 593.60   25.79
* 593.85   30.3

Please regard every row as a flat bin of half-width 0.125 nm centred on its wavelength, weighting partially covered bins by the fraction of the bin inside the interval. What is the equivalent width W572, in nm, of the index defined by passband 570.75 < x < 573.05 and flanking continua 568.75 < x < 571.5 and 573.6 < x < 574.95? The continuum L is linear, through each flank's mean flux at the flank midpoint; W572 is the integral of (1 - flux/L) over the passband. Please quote -0.04 nm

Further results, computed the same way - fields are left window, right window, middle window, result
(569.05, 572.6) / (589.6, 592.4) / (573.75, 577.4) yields -0.33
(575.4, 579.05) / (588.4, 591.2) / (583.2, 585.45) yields -0.37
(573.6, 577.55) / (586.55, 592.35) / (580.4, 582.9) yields -0.37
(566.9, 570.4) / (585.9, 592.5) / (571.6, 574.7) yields -0.17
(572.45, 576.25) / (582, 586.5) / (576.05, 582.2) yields -0.33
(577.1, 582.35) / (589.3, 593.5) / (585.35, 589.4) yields 0.32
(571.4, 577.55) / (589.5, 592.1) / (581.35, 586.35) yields -0.44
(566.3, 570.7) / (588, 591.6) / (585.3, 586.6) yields -0.22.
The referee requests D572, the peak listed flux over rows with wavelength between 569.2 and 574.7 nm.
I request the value 28.44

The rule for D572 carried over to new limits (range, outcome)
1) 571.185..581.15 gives 31.63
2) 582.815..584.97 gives 29.72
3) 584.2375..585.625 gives 28.37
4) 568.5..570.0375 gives 26.55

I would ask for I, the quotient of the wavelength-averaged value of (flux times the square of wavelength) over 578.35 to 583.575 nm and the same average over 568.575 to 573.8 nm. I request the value 1.15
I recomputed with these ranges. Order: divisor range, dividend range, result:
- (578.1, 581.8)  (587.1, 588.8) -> 0.90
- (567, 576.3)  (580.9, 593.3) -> 1.03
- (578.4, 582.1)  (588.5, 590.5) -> 0.65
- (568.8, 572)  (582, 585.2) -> 1.11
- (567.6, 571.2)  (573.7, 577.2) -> 1.11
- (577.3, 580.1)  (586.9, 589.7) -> 0.82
